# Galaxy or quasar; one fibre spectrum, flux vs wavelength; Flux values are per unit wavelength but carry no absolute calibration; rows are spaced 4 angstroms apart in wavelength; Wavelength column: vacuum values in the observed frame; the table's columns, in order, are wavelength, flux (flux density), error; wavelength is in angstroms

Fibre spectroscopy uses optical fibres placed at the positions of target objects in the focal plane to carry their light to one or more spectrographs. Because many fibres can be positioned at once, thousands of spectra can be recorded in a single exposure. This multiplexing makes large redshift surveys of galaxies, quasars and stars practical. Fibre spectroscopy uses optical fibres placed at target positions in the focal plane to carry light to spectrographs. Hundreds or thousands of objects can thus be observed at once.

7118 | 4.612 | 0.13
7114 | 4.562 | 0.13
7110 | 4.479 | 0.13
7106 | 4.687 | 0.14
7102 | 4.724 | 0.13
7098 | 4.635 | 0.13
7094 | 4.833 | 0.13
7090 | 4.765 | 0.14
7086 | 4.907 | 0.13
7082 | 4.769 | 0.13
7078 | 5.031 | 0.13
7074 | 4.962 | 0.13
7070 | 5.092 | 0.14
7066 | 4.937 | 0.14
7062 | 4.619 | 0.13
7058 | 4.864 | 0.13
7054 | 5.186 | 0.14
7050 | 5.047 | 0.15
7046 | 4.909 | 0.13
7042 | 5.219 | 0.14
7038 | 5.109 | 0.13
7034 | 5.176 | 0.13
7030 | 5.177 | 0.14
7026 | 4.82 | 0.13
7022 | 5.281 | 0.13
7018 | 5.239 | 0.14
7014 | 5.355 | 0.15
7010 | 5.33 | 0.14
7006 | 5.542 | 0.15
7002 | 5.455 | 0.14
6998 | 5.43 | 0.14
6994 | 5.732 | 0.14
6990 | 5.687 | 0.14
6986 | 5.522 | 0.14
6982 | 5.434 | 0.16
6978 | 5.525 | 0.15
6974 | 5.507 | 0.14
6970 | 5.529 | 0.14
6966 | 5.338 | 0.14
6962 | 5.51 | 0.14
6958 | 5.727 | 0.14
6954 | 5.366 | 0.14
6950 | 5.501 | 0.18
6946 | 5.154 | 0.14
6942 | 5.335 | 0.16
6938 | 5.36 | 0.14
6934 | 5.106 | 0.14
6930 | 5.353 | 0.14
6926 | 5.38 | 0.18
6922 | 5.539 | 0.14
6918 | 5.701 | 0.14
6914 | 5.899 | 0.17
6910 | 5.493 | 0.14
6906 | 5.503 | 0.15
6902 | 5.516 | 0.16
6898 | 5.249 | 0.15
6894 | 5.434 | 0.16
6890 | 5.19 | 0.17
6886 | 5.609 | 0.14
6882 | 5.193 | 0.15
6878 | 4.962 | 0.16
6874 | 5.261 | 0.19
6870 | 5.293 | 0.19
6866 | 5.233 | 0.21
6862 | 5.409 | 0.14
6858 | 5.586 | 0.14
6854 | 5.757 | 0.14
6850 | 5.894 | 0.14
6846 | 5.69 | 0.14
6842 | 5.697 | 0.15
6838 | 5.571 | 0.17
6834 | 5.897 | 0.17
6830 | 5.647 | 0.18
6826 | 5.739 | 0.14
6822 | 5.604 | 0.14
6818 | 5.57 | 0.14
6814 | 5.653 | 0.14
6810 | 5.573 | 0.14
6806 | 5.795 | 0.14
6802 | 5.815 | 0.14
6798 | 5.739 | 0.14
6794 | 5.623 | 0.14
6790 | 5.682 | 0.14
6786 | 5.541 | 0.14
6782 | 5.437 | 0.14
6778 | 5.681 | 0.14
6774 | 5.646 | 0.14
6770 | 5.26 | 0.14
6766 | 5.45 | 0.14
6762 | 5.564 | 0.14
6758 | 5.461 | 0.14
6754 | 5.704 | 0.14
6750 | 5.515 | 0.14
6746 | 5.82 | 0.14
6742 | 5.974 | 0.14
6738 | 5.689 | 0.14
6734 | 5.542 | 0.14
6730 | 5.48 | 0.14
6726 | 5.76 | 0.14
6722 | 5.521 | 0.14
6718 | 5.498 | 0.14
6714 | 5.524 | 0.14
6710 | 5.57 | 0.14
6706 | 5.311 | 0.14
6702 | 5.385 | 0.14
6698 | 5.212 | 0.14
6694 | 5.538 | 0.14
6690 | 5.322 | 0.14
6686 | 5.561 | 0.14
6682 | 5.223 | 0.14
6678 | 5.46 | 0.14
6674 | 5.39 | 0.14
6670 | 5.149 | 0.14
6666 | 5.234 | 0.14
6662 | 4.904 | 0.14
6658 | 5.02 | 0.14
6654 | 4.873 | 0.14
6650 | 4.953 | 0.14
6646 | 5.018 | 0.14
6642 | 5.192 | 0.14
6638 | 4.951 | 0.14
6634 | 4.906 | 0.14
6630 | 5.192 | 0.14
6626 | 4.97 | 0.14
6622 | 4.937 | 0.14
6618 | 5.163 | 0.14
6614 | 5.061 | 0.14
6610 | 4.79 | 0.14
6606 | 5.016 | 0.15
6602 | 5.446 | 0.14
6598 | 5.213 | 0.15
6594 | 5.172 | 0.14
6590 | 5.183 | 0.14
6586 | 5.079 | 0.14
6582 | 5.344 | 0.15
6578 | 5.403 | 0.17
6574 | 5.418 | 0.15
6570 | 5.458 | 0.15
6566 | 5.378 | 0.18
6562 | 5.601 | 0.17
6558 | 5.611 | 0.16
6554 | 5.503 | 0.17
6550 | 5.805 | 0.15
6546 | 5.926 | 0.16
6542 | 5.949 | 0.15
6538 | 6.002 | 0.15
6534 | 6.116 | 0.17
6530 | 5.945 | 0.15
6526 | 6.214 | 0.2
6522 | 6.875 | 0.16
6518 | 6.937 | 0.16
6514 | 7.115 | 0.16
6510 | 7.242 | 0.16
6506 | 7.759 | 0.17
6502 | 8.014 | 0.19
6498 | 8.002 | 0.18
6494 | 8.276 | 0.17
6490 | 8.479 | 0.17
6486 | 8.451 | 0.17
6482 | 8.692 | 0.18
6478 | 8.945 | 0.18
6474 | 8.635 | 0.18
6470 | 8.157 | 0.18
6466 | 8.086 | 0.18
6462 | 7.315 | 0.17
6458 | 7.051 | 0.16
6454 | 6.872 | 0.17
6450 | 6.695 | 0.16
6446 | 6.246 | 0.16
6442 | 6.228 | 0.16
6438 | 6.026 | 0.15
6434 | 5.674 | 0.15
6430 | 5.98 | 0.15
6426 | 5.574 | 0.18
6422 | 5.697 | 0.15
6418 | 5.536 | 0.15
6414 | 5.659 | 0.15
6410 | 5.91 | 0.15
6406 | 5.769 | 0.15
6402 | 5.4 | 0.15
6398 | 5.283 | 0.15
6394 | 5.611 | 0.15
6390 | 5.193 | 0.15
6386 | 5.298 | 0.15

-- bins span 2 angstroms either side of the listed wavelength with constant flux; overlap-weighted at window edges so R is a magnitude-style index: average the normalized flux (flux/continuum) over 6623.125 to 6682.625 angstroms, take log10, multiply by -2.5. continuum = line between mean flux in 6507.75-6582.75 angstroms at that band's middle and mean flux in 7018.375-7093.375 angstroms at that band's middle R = 0.14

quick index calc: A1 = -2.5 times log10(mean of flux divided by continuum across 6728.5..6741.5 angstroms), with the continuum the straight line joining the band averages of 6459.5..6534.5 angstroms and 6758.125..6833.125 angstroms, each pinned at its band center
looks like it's 0.08 mag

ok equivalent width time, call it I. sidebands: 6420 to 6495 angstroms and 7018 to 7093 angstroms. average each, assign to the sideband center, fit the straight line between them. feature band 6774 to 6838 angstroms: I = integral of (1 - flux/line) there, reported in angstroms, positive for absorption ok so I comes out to 2.7 angstroms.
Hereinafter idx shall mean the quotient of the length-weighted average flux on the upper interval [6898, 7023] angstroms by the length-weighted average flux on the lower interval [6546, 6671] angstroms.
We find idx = 1.05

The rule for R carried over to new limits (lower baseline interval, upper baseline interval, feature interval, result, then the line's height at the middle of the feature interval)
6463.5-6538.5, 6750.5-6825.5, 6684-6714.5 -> 0.149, 6.22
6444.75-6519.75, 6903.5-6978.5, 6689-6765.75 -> 0.176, 6.53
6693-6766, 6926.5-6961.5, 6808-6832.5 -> -0.031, 5.48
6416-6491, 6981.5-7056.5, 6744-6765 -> 0.095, 6.11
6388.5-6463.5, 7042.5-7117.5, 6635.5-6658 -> 0.123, 5.6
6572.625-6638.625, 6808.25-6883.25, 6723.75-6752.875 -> -0.064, 5.36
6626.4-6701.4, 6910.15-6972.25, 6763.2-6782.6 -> -0.044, 5.28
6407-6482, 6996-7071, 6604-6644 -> 0.237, 6.24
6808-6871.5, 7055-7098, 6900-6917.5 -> -0.042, 5.4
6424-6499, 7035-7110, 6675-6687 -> 0.194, 6.45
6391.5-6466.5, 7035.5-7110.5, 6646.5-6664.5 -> 0.147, 5.67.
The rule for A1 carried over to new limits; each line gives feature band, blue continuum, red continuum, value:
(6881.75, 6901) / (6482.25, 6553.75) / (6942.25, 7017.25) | 0.08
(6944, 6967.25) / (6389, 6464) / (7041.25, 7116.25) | -0.08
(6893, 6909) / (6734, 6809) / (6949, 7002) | 0.03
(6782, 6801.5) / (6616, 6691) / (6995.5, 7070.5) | -0.10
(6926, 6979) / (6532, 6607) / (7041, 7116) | -0.08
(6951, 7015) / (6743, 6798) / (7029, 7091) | -0.07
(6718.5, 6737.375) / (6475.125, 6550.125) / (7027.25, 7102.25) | 0.14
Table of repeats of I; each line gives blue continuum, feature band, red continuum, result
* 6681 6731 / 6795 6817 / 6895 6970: -1.0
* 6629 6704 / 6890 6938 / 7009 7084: -3.3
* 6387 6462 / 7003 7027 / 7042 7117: -1.6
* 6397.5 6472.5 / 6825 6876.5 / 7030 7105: -1.7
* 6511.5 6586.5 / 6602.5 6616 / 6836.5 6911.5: 1.9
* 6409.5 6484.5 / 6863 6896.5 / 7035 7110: 1.3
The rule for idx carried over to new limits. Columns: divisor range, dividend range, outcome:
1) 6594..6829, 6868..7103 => 0.98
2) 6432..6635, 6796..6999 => 0.87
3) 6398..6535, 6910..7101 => 0.76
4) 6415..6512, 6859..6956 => 0.75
